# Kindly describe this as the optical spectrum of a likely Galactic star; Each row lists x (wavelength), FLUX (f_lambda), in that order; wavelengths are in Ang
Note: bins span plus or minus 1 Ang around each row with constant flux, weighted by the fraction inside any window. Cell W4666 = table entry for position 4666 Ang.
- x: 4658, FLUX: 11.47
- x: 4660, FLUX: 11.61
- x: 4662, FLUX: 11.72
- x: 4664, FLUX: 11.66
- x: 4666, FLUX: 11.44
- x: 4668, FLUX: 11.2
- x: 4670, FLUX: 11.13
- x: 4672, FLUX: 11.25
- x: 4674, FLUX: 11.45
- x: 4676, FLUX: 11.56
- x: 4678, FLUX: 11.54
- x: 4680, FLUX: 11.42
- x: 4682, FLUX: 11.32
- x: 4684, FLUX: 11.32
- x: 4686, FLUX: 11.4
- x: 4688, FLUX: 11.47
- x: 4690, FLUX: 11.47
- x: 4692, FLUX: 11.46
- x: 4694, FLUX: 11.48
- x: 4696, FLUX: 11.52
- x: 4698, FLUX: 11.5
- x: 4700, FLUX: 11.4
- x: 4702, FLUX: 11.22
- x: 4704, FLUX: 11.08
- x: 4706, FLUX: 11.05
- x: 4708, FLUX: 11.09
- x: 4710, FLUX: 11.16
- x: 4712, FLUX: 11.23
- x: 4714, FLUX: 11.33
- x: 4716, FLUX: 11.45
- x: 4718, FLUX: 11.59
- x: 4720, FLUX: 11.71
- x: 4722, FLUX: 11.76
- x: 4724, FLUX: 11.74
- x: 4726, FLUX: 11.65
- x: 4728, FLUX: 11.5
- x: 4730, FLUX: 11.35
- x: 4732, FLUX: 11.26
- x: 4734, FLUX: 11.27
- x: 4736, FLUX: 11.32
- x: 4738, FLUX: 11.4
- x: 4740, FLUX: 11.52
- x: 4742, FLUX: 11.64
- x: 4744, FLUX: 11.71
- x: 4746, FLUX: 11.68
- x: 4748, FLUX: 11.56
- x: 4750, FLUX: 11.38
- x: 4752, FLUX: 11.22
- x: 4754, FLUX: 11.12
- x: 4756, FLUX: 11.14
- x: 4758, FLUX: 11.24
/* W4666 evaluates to 11.44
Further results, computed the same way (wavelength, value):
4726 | 11.65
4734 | 11.27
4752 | 11.22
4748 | 11.56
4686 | 11.4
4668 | 11.2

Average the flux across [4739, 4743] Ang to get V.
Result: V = 11.6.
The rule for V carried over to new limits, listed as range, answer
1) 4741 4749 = 11.6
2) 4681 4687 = 11.3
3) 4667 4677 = 11.3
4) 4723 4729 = 11.6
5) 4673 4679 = 11.5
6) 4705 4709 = 11.1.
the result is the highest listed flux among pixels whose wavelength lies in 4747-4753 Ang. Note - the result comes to 11.56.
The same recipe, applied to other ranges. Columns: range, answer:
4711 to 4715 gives 11.33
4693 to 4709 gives 11.52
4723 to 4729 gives 11.74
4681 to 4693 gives 11.47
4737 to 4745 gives 11.71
